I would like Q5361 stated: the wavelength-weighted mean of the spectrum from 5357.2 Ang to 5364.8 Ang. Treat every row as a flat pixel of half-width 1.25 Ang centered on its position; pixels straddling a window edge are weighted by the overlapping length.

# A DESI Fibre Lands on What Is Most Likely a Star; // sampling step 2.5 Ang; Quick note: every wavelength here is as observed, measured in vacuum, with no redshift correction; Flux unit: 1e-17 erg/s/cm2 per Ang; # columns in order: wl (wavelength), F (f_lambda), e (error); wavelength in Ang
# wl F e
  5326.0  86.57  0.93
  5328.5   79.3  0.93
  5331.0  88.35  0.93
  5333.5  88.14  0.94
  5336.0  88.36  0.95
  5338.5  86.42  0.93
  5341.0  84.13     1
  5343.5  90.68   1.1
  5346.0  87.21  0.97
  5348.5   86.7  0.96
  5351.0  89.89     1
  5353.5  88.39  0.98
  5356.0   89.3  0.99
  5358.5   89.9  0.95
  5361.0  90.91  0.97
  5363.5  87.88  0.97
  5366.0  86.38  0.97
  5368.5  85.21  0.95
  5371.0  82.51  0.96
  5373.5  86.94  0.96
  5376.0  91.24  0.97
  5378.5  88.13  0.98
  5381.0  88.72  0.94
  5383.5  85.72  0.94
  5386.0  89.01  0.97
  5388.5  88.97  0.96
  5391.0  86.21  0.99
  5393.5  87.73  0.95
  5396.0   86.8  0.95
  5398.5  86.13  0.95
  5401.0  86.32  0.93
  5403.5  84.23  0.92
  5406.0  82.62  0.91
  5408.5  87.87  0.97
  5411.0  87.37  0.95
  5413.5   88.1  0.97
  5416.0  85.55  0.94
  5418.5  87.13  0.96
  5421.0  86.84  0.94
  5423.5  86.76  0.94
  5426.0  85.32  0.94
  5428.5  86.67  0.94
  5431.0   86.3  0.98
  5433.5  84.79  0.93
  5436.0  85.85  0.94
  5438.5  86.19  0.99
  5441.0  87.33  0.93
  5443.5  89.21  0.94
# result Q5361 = 89.5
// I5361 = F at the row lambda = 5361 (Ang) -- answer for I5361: 90.91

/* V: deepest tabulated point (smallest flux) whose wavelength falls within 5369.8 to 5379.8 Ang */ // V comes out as 82.51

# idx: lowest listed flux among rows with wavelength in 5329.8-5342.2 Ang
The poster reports 84.13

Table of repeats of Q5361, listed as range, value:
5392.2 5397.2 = 87.3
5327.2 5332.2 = 83.8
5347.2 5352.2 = 88.3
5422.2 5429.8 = 86.3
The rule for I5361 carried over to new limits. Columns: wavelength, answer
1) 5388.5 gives 88.97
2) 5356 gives 89.3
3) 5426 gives 85.32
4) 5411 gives 87.37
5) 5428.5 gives 86.67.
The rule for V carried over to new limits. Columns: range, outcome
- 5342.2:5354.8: 86.7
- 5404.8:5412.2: 82.62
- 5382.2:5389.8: 85.72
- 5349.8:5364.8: 87.88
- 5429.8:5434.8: 84.79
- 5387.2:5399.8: 86.13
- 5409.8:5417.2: 85.55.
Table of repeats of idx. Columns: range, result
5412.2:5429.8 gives 85.32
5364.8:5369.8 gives 85.21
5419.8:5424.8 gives 86.76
